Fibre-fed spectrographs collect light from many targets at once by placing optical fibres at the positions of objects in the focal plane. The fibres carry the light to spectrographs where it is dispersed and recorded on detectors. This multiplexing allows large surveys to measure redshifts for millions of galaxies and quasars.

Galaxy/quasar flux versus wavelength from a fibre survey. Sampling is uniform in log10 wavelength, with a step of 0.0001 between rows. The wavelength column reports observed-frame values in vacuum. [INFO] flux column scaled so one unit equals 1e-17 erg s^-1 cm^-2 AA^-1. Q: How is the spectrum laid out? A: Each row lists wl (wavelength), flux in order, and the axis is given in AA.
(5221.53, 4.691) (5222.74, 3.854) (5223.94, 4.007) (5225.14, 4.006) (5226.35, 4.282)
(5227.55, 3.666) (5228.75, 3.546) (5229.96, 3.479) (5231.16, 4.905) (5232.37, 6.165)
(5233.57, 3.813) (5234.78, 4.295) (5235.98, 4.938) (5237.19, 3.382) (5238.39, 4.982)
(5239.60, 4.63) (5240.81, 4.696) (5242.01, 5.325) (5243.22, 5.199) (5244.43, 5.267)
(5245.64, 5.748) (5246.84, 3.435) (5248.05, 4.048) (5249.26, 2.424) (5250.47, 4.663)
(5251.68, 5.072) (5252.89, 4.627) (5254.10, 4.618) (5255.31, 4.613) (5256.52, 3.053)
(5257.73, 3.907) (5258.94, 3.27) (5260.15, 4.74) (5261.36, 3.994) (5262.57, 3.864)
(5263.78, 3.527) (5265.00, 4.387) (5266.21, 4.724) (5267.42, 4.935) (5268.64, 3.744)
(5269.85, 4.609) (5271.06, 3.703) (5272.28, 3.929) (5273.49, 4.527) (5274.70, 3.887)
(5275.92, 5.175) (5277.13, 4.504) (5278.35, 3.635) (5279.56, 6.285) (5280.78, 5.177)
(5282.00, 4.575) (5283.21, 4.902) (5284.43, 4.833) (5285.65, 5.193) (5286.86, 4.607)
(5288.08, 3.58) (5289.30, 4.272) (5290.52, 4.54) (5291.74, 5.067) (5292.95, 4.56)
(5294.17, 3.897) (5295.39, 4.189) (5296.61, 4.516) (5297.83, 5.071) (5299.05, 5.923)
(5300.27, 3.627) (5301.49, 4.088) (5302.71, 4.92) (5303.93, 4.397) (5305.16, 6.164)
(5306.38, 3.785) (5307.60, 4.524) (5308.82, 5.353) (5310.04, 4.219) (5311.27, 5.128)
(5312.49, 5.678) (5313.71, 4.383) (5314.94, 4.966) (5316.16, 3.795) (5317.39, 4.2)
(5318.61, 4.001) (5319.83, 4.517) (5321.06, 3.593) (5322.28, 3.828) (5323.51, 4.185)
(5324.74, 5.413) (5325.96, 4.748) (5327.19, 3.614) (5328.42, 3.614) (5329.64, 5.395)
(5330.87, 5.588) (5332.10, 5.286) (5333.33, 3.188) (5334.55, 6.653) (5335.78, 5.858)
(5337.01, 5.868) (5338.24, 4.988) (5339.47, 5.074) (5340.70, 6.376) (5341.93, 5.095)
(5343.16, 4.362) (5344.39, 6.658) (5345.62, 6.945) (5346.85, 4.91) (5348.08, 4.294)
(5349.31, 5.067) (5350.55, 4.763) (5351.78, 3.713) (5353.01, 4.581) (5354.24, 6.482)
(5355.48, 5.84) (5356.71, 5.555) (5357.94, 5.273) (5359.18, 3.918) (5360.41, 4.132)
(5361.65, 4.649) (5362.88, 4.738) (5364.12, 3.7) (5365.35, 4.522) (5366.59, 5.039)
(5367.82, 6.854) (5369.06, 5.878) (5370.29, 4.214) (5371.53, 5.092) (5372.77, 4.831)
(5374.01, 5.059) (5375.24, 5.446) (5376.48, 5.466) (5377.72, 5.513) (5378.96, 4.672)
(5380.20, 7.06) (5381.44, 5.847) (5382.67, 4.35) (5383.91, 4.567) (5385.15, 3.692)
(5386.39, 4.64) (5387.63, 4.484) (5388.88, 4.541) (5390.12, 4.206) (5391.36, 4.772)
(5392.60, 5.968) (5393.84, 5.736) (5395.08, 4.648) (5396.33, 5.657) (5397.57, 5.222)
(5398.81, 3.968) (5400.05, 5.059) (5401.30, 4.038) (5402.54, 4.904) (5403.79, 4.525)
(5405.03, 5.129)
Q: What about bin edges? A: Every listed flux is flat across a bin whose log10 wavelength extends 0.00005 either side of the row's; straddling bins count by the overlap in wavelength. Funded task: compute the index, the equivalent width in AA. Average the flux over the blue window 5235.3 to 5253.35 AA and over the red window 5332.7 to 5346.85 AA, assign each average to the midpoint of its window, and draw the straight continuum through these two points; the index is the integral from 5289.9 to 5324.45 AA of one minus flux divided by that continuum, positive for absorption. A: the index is 4.3 AA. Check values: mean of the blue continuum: 4.56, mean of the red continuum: 5.52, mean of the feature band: 4.55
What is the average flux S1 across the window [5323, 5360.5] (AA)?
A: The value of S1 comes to 5.09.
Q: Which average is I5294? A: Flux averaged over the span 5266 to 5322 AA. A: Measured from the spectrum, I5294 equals 4.56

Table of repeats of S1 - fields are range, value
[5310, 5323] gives 4.4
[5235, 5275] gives 4.32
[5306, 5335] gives 4.56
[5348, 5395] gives 4.98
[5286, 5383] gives 4.89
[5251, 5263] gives 4.18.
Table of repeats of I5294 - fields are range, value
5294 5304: 4.55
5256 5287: 4.37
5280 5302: 4.6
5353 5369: 5.07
